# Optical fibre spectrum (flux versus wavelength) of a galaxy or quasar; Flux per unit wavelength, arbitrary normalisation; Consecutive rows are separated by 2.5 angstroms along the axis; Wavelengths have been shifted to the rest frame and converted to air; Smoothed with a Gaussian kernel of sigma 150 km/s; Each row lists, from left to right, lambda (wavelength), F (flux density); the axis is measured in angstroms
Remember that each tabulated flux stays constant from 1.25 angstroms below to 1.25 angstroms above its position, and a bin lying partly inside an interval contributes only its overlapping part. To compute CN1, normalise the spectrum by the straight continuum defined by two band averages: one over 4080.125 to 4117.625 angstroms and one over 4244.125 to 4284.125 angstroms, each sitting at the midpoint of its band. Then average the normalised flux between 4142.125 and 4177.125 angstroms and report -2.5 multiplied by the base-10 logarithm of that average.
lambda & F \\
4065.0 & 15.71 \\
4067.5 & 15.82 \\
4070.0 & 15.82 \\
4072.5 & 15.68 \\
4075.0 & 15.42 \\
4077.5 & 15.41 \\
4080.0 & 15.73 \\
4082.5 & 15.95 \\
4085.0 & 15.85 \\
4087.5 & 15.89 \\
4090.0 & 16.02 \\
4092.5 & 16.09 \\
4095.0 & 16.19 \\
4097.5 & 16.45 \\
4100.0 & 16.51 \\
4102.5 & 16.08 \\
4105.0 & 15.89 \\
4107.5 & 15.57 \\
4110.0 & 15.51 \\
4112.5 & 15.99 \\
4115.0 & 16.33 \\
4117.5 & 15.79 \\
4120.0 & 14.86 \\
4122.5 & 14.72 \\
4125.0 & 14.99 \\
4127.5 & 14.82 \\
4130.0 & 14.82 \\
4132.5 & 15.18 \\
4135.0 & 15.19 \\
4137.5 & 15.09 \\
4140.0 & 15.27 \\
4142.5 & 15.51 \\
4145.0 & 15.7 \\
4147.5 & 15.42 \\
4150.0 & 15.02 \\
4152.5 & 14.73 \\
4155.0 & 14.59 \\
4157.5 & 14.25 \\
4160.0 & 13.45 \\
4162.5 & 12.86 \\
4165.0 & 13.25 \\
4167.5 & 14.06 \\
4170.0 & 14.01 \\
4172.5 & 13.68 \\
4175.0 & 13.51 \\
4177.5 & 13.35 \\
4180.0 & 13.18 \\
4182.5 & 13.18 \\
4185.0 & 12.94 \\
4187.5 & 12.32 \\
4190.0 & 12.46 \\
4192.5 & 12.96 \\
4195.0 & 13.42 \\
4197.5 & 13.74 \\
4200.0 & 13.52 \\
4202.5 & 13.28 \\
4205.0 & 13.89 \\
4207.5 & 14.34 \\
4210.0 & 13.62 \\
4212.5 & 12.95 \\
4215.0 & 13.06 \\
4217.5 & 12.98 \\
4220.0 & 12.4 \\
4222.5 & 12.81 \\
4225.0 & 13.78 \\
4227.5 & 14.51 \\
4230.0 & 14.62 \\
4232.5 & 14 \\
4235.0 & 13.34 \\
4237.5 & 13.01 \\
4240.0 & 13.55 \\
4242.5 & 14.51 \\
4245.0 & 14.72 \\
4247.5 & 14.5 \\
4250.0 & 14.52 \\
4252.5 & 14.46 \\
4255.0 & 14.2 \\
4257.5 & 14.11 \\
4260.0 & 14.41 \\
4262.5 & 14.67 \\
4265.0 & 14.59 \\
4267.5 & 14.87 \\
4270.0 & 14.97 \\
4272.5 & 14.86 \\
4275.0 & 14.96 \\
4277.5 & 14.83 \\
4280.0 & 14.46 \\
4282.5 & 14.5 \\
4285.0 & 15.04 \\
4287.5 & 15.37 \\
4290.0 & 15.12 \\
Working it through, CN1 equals 0.09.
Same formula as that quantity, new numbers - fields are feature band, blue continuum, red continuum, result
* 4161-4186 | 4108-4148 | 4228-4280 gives 0.121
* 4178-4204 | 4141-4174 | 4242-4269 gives 0.102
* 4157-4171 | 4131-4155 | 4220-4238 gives 0.093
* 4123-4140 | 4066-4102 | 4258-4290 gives 0.044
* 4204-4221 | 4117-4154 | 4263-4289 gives 0.126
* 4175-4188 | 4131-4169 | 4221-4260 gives 0.106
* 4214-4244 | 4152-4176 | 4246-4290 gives 0.062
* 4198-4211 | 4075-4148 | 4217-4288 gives 0.076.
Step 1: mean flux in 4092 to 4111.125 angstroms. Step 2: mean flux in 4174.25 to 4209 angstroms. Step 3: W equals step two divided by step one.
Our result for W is 0.83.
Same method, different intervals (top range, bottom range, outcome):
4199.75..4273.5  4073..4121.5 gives 0.88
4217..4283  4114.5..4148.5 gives 0.93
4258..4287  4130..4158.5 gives 0.98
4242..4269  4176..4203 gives 1.11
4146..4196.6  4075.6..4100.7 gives 0.85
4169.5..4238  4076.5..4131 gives 0.85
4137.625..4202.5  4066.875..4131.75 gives 0.88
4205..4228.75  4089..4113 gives 0.84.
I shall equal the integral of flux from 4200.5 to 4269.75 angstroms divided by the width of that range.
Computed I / 13.9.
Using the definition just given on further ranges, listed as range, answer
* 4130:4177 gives 14.5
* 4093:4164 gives 15.2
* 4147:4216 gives 13.6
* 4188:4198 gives 13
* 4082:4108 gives 16.1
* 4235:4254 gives 14.1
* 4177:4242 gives 13.4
